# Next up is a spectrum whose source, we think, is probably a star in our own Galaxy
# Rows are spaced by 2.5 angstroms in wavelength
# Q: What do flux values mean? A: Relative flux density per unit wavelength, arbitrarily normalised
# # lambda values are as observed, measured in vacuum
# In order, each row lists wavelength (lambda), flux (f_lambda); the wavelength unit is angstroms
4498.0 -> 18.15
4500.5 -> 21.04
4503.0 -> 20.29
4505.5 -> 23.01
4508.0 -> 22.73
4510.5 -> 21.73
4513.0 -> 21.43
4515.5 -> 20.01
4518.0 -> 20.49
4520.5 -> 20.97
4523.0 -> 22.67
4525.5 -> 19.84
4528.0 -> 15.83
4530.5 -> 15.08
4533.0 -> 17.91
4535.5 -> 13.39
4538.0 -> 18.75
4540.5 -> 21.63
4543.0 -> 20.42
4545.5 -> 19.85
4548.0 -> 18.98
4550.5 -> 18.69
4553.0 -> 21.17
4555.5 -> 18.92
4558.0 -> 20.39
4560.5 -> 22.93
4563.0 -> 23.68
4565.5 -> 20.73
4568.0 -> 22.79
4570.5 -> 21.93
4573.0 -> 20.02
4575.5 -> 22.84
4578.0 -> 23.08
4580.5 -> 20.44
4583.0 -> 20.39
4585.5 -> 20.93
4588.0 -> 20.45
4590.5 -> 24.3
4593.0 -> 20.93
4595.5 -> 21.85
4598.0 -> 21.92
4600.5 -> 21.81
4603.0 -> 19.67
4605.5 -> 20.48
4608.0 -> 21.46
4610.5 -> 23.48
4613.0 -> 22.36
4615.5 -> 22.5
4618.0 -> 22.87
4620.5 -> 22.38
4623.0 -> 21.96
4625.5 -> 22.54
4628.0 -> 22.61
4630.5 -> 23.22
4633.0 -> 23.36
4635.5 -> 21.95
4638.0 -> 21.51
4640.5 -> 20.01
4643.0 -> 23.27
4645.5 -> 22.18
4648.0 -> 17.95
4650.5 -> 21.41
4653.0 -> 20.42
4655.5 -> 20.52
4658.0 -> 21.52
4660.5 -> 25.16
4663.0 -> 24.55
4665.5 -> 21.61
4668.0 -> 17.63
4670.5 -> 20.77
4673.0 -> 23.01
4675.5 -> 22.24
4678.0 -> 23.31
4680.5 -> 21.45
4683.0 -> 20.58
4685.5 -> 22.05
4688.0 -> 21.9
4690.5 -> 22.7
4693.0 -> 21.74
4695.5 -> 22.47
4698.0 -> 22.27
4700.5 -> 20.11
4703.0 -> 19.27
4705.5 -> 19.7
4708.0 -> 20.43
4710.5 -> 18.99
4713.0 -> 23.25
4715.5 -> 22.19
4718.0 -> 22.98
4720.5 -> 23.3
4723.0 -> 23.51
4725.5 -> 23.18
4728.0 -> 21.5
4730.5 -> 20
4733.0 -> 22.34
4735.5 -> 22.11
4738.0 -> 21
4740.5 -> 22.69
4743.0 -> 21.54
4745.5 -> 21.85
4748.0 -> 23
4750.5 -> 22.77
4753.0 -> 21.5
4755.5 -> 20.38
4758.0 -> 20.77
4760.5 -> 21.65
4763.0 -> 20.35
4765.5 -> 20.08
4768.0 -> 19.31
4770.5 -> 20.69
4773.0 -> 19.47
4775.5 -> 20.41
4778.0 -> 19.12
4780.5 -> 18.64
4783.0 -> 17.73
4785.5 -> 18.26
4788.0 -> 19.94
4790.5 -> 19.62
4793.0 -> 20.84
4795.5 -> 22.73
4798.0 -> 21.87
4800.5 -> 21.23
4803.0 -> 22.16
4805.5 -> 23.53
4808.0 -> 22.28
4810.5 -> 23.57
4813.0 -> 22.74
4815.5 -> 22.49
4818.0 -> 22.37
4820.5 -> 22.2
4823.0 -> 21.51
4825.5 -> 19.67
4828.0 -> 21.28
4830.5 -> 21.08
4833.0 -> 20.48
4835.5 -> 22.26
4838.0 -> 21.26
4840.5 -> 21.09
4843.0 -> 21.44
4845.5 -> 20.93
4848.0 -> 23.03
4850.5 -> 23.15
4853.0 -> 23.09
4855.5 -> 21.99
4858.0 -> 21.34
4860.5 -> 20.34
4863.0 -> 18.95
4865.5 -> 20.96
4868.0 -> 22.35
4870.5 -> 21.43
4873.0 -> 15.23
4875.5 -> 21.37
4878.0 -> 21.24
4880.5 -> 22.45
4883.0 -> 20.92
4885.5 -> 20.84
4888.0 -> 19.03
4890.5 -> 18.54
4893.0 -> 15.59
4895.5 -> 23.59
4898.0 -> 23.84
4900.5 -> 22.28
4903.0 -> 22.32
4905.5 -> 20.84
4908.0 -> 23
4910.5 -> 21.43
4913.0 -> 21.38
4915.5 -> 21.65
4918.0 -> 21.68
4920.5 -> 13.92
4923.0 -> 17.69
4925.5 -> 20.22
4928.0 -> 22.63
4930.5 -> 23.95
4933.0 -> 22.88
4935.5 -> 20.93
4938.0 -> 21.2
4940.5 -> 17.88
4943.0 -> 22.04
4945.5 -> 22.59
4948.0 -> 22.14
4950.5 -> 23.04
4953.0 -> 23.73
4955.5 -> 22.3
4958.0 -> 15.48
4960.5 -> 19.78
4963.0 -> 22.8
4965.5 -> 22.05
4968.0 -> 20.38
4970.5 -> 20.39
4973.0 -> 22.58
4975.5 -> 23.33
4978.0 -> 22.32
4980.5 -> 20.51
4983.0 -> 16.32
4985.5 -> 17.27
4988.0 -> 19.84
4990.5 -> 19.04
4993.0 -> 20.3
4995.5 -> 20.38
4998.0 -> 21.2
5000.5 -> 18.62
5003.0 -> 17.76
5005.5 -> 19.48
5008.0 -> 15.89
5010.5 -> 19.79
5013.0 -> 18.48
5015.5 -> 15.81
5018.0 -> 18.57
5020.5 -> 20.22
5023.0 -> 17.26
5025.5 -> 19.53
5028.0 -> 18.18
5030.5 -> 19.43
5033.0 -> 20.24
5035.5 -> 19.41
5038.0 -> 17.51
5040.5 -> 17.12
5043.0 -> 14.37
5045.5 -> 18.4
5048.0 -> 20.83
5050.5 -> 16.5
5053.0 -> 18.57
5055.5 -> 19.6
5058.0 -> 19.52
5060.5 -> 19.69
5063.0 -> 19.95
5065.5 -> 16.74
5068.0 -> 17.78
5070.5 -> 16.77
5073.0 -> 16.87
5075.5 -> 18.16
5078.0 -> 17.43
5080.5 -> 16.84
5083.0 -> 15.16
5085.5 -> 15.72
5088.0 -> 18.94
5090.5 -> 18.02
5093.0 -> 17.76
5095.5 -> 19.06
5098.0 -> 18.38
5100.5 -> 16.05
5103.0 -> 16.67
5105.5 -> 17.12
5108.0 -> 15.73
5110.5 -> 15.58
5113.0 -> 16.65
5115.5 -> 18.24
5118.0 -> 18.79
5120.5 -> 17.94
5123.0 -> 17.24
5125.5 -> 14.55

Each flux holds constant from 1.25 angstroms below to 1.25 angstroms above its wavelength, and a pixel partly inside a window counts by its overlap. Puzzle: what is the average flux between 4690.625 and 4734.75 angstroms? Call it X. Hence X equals 21.6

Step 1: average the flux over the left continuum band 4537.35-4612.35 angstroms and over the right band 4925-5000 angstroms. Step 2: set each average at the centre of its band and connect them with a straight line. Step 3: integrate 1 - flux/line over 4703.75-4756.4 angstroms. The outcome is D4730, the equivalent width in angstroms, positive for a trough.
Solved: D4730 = -1.8 angstroms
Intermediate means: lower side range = 21.2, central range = 21.8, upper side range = 21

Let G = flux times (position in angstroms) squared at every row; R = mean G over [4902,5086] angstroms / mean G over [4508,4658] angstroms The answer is 1.1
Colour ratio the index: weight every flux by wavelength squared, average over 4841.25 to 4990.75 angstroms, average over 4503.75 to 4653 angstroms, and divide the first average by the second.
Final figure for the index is 1.15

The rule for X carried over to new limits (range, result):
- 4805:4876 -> 21.5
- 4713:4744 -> 22.2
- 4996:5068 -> 18.5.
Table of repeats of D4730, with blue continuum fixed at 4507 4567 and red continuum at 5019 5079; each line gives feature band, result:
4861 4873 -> -0.88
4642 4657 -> -1.03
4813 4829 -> -2.21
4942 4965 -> -3.60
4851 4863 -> -1.62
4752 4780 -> -1.55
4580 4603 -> -1.89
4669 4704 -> -4.01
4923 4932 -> -1.41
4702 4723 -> -2.21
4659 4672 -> -1.62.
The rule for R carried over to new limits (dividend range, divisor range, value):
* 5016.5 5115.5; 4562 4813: 0.97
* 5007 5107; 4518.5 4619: 1.06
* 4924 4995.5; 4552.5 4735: 1.10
